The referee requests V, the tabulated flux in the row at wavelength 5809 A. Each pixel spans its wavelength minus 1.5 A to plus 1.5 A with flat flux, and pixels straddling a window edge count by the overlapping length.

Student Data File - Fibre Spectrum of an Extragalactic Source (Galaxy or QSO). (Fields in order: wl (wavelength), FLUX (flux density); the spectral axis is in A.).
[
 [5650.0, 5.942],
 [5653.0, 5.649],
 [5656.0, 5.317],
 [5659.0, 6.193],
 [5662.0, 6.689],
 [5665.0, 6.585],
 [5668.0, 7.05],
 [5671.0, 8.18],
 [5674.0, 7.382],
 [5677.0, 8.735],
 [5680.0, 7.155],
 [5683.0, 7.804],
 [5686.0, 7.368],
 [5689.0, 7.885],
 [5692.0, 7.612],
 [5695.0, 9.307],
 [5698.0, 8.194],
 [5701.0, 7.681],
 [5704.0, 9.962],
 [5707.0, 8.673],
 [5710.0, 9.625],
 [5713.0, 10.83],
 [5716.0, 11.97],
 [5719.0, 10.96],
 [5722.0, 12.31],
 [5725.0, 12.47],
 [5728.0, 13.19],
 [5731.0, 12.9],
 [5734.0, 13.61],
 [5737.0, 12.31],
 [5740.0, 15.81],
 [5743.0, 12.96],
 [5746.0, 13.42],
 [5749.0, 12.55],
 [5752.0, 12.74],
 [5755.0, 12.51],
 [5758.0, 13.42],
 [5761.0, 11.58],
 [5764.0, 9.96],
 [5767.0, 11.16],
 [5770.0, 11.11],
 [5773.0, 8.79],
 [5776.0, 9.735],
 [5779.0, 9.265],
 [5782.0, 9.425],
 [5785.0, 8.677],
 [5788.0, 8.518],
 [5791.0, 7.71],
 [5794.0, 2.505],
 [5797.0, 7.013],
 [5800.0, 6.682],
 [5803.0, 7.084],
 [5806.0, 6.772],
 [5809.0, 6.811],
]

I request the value 6.811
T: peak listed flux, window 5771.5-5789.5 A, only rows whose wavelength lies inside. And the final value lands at 9.735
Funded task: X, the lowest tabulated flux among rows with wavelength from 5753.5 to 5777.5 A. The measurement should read 8.79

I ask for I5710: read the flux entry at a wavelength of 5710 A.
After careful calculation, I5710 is 9.625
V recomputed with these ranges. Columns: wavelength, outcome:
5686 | 7.368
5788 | 8.518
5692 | 7.612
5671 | 8.18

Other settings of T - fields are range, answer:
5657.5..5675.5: 8.18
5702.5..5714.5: 10.83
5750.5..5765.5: 13.42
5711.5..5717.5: 11.97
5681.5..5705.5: 9.962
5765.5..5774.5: 11.16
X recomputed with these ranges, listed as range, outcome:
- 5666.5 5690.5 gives 7.05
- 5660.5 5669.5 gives 6.585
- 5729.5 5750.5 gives 12.31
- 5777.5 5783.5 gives 9.265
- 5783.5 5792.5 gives 7.71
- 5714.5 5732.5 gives 10.96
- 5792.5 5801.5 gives 2.505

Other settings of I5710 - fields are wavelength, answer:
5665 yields 6.585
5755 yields 12.51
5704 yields 9.962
